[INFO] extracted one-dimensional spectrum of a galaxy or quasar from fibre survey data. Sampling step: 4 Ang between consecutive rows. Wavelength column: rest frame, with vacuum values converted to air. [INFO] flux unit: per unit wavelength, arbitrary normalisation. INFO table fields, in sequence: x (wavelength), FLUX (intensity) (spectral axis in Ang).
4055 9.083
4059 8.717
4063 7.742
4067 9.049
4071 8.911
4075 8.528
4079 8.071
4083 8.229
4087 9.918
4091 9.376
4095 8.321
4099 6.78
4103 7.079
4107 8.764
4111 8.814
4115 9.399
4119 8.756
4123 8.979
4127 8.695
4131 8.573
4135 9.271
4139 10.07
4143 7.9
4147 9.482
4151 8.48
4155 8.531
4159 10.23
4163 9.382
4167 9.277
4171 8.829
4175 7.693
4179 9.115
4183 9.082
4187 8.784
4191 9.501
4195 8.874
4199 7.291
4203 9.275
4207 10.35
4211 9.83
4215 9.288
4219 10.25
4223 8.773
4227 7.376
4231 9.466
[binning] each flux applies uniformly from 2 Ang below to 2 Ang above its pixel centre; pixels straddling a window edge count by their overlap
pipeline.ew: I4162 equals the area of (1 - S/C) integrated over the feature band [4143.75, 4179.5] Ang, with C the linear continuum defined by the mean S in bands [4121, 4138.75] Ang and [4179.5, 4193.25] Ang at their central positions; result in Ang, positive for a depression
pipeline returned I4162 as 0.4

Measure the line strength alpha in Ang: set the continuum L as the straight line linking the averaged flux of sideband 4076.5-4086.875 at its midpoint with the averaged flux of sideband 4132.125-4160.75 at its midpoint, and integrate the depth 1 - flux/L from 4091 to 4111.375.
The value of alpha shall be 1.5 Ang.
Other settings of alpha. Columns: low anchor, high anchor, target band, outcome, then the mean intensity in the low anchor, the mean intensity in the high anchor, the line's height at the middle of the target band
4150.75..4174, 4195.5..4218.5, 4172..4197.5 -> 1.03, 9.11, 9.25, 9.18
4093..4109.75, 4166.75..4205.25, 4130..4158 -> -2.32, 7.78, 8.76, 8.28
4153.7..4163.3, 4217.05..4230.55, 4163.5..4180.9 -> 1.01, 9.44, 8.87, 9.32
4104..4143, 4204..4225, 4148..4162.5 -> 0.08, 8.93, 9.68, 9.19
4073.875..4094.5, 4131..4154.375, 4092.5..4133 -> 2.08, 8.8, 8.97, 8.88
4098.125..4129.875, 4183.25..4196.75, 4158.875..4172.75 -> -0.72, 8.47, 9.06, 8.87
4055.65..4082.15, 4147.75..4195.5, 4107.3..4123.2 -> -0.42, 8.52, 9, 8.74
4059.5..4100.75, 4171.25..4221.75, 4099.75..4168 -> -0.73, 8.51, 9.1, 8.78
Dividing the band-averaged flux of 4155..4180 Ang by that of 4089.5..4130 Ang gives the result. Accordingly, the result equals 1.07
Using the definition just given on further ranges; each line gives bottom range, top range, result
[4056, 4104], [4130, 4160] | 1.07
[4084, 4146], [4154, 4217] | 1.04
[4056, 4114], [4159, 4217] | 1.07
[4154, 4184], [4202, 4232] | 1.03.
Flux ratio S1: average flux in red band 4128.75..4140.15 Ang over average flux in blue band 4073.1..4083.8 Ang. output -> 1.12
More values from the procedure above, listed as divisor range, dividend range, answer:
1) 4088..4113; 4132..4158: 1.09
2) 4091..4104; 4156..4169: 1.24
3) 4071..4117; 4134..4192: 1.06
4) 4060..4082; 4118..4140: 1.07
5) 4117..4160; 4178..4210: 1.01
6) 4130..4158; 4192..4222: 1.04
